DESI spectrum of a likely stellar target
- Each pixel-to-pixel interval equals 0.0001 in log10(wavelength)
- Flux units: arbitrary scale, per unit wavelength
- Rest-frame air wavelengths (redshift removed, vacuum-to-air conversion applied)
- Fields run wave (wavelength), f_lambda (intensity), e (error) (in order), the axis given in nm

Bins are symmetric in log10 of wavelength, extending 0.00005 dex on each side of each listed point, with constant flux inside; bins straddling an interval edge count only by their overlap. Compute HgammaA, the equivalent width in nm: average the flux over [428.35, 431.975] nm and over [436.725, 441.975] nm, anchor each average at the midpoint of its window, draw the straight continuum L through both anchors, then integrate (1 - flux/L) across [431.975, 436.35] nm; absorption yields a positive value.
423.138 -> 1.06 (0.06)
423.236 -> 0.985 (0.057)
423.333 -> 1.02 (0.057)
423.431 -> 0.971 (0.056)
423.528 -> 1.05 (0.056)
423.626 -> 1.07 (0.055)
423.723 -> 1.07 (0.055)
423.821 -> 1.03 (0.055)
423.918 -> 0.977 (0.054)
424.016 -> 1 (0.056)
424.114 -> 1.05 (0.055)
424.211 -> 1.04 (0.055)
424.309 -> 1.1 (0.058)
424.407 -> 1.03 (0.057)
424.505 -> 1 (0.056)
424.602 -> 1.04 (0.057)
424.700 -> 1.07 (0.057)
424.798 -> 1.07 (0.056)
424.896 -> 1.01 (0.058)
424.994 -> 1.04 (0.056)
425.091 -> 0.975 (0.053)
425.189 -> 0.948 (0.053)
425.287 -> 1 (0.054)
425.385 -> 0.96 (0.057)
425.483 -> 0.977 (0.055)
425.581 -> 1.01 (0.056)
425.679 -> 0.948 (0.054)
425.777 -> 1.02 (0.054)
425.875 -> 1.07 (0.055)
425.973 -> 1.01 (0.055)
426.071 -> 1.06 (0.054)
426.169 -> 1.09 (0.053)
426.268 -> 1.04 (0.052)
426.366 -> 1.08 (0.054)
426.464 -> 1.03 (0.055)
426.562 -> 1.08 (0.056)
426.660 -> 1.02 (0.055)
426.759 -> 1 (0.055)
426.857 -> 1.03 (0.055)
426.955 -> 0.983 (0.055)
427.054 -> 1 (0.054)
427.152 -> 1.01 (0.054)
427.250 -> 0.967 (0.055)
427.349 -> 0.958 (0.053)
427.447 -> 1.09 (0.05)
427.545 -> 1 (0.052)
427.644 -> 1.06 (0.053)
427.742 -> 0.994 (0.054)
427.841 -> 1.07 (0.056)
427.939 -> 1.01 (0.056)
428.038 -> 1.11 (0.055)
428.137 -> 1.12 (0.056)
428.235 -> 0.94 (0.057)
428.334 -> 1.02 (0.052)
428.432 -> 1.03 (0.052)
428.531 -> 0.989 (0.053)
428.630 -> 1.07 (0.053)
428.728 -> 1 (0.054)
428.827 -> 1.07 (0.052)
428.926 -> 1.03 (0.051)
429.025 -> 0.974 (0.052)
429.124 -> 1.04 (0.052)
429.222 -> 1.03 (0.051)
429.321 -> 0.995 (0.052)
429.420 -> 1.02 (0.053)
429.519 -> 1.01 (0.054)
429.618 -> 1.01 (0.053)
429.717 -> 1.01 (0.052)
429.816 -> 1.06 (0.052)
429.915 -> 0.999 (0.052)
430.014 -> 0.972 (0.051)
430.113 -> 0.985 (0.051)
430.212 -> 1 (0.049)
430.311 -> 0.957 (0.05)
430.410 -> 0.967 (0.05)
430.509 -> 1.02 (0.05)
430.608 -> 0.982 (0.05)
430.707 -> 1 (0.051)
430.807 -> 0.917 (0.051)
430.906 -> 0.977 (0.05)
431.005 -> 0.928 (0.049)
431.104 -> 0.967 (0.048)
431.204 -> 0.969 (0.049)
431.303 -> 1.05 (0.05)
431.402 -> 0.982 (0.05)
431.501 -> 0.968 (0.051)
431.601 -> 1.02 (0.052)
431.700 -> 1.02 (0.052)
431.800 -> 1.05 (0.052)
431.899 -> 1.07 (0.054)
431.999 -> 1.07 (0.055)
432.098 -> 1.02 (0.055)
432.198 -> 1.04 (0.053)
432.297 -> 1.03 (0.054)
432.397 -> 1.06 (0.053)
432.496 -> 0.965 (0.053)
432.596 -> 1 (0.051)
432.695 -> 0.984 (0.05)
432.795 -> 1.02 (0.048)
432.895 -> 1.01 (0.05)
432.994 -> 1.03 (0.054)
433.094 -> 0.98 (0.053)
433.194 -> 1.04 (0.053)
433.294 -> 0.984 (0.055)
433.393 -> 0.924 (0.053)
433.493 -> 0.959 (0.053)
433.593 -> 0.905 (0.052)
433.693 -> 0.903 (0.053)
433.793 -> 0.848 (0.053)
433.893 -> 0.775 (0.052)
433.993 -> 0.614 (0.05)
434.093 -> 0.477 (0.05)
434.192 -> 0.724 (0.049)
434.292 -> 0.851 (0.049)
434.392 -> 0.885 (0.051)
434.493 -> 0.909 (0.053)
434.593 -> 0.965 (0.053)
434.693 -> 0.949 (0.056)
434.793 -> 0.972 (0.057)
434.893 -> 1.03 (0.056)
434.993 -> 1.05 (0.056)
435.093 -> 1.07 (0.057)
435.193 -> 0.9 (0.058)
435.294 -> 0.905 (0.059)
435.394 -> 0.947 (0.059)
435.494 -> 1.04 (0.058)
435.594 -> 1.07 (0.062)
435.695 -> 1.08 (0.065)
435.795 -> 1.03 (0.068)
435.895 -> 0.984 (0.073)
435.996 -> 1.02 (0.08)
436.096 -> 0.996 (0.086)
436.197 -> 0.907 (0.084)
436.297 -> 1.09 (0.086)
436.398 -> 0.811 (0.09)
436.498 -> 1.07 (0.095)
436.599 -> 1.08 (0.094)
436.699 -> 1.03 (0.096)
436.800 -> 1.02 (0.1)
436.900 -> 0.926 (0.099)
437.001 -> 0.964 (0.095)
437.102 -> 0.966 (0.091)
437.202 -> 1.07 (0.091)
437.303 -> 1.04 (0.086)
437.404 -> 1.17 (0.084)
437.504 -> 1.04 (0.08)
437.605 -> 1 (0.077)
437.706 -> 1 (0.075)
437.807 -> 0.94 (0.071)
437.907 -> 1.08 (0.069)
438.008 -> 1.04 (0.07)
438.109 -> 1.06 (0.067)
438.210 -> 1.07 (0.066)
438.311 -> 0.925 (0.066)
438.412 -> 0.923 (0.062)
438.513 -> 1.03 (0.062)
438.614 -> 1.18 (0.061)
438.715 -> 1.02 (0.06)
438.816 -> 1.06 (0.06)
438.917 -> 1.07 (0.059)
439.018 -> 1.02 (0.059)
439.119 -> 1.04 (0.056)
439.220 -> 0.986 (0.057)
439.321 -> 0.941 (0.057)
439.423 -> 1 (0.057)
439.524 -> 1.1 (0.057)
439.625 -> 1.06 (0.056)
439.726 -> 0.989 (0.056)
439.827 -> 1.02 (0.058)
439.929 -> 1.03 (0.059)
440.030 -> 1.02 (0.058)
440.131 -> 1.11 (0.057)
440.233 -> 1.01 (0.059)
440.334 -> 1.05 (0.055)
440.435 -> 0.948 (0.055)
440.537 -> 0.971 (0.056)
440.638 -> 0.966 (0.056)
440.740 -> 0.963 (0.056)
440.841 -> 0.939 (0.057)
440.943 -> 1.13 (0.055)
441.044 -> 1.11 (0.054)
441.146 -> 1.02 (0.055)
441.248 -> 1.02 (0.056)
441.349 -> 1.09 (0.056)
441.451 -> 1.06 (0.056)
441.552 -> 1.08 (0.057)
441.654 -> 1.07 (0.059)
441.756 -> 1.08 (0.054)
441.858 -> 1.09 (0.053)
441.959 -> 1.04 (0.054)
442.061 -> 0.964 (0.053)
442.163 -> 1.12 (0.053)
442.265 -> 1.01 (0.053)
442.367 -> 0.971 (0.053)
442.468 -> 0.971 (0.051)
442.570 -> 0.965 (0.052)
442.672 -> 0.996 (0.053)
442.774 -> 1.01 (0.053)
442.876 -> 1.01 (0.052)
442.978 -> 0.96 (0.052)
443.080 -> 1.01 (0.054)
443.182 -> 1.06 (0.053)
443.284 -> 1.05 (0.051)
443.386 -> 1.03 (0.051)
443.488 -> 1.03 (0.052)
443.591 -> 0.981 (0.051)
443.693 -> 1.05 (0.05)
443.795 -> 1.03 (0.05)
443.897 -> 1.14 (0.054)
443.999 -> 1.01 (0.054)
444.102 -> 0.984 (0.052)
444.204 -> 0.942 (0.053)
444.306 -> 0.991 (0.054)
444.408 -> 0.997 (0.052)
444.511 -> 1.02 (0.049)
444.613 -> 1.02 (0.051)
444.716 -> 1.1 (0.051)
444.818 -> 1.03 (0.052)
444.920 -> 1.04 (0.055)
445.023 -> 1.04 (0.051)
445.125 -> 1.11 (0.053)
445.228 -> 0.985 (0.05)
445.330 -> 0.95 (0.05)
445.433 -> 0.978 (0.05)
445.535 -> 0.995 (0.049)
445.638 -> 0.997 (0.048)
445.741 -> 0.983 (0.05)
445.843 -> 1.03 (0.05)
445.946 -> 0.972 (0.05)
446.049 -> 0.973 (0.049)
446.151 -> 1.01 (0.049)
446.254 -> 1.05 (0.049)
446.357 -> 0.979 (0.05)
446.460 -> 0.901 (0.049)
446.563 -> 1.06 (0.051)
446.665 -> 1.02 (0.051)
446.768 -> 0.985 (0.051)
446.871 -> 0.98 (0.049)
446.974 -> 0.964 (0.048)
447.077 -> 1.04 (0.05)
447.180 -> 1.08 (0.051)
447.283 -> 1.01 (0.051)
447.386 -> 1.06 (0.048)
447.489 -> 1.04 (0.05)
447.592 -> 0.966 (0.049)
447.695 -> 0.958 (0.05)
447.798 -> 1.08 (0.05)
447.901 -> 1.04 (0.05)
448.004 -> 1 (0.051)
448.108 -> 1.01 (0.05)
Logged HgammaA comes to 0.26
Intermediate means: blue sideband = 1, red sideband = 1.03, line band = 0.954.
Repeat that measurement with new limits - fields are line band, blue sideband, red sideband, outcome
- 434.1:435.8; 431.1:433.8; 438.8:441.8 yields 0.100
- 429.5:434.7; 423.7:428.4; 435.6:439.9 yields 0.328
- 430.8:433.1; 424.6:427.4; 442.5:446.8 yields 0.017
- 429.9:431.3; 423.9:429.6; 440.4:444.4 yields 0.064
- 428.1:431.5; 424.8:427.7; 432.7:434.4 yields -0.182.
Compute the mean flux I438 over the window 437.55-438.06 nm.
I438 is 1.01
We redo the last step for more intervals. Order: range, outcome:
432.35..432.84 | 1.01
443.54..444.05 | 1.04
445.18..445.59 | 0.978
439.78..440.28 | 1.04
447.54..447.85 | 1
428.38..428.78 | 1.02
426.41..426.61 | 1.06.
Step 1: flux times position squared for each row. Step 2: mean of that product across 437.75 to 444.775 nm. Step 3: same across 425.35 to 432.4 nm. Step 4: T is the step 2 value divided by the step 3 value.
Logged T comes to 1.1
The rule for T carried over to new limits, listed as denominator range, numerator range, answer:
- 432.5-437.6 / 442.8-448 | 1.11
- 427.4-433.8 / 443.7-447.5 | 1.08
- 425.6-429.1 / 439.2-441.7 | 1.06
